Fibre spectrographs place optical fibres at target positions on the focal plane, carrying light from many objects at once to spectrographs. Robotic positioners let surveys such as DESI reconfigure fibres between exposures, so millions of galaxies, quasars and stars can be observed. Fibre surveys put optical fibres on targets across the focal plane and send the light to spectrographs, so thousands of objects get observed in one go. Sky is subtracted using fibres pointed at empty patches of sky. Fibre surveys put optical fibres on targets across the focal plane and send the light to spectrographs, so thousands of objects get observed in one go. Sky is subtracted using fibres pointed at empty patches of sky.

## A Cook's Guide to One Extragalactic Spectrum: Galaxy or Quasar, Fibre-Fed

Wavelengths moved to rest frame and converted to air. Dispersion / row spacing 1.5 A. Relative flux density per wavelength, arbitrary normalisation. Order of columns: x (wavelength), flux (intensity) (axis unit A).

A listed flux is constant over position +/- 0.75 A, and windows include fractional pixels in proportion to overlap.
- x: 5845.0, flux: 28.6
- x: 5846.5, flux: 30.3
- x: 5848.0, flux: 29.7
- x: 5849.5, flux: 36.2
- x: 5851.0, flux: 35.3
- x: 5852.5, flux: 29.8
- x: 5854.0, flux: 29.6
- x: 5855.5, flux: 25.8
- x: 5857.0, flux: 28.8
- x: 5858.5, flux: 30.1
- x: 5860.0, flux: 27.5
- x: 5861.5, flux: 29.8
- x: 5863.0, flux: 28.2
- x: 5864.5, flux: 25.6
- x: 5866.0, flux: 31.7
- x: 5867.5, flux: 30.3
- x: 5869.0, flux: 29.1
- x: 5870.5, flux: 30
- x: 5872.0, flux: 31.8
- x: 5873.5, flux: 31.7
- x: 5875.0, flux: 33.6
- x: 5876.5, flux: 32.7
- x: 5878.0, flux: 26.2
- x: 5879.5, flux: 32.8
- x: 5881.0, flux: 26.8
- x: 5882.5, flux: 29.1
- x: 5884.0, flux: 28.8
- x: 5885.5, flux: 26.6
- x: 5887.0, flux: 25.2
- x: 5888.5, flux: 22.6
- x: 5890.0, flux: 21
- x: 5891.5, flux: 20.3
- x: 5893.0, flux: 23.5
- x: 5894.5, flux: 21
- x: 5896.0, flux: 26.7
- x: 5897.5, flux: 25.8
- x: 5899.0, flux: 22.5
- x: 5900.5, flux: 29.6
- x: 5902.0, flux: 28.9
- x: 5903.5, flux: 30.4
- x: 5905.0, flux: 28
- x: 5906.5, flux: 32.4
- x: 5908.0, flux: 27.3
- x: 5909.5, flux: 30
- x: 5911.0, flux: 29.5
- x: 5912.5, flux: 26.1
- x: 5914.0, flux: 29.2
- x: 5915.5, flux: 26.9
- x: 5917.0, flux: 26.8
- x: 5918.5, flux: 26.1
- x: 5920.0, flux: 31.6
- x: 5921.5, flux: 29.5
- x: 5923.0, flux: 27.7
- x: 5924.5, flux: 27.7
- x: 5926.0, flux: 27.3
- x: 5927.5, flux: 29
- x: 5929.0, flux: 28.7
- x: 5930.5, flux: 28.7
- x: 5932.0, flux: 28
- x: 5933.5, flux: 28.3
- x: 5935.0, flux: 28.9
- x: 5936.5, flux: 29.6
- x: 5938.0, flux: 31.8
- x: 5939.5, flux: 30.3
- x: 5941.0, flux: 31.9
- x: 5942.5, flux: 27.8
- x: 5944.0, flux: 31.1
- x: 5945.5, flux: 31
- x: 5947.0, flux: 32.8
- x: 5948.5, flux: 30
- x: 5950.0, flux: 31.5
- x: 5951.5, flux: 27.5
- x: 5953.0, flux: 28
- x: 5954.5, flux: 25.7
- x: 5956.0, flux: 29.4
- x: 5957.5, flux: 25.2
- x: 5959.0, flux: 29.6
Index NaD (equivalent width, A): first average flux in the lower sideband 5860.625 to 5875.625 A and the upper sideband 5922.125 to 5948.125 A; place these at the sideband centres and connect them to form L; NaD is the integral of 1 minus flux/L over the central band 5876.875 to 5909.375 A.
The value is 3.57 A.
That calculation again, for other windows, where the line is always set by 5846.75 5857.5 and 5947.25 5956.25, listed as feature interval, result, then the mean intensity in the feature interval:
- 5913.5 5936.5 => 0.8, 28.3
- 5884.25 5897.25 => 2.8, 23.7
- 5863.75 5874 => 0.2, 30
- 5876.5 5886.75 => 0.6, 28.5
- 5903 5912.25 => 0.1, 29.4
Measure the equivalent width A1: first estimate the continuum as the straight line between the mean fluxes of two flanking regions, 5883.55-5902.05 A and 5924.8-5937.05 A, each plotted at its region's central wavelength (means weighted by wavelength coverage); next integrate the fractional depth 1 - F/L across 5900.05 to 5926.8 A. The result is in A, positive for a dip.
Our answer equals -1.9 A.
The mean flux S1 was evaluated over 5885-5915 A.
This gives 26.3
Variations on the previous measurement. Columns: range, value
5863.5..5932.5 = 27.9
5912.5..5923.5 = 28.1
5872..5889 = 29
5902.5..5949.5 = 29.2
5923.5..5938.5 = 28.7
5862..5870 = 29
